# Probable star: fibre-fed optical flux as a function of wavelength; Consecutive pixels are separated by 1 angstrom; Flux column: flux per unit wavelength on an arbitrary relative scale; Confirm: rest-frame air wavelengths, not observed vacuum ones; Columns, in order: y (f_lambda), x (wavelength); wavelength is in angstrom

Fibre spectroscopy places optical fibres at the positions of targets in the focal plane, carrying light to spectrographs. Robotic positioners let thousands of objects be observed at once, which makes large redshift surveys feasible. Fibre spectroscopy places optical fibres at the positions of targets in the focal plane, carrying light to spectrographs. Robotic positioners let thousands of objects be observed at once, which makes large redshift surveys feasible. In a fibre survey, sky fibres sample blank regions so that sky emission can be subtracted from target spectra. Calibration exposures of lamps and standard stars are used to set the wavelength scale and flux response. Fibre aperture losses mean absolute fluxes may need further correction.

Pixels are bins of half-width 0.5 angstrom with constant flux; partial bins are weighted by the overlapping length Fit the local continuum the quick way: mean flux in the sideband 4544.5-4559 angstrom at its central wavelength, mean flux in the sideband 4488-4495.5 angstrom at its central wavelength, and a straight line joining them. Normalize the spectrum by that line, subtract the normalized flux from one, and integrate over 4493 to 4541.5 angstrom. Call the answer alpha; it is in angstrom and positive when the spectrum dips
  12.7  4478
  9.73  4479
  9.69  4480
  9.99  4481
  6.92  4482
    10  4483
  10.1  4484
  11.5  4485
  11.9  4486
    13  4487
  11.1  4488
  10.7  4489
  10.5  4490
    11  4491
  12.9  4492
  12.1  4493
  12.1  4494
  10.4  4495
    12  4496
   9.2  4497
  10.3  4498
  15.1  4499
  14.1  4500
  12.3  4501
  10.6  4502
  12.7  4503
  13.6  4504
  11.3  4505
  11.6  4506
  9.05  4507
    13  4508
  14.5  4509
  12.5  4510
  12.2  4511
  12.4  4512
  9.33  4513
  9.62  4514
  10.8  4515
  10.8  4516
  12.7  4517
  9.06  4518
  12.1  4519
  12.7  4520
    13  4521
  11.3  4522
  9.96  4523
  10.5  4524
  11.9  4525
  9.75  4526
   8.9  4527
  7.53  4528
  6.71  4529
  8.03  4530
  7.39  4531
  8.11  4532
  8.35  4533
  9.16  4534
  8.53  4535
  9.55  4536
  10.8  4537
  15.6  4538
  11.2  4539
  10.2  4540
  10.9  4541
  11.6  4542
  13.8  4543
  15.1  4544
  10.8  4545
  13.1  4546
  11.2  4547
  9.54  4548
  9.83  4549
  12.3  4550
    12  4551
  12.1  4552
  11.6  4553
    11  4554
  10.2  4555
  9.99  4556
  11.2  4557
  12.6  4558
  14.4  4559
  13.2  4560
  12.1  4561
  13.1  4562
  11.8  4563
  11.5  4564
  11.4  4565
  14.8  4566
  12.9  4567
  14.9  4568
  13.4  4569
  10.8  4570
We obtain 1.90 angstrom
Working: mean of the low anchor 11.4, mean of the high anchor 11.4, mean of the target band 10.9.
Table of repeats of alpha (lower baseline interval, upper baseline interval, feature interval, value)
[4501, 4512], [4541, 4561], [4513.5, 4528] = 1.47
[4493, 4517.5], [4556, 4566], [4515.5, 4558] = 4.81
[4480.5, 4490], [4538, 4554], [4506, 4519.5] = -0.34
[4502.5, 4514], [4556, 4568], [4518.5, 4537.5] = 3.85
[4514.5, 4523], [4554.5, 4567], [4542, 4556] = 0.39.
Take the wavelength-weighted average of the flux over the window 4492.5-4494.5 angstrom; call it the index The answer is 12.1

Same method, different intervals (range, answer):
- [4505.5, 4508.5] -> 11.2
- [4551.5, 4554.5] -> 11.6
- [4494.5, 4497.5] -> 10.5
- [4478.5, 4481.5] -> 9.8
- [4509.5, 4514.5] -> 11.2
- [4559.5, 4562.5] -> 12.8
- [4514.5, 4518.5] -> 10.8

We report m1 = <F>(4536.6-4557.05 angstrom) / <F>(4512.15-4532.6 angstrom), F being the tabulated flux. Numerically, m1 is 1.16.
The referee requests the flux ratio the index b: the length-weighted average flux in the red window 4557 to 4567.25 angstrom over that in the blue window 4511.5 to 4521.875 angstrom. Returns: 1.13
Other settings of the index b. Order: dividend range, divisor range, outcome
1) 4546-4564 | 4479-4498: 1.08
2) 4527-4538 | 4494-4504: 0.73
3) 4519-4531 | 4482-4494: 0.89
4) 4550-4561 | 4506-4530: 1.09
